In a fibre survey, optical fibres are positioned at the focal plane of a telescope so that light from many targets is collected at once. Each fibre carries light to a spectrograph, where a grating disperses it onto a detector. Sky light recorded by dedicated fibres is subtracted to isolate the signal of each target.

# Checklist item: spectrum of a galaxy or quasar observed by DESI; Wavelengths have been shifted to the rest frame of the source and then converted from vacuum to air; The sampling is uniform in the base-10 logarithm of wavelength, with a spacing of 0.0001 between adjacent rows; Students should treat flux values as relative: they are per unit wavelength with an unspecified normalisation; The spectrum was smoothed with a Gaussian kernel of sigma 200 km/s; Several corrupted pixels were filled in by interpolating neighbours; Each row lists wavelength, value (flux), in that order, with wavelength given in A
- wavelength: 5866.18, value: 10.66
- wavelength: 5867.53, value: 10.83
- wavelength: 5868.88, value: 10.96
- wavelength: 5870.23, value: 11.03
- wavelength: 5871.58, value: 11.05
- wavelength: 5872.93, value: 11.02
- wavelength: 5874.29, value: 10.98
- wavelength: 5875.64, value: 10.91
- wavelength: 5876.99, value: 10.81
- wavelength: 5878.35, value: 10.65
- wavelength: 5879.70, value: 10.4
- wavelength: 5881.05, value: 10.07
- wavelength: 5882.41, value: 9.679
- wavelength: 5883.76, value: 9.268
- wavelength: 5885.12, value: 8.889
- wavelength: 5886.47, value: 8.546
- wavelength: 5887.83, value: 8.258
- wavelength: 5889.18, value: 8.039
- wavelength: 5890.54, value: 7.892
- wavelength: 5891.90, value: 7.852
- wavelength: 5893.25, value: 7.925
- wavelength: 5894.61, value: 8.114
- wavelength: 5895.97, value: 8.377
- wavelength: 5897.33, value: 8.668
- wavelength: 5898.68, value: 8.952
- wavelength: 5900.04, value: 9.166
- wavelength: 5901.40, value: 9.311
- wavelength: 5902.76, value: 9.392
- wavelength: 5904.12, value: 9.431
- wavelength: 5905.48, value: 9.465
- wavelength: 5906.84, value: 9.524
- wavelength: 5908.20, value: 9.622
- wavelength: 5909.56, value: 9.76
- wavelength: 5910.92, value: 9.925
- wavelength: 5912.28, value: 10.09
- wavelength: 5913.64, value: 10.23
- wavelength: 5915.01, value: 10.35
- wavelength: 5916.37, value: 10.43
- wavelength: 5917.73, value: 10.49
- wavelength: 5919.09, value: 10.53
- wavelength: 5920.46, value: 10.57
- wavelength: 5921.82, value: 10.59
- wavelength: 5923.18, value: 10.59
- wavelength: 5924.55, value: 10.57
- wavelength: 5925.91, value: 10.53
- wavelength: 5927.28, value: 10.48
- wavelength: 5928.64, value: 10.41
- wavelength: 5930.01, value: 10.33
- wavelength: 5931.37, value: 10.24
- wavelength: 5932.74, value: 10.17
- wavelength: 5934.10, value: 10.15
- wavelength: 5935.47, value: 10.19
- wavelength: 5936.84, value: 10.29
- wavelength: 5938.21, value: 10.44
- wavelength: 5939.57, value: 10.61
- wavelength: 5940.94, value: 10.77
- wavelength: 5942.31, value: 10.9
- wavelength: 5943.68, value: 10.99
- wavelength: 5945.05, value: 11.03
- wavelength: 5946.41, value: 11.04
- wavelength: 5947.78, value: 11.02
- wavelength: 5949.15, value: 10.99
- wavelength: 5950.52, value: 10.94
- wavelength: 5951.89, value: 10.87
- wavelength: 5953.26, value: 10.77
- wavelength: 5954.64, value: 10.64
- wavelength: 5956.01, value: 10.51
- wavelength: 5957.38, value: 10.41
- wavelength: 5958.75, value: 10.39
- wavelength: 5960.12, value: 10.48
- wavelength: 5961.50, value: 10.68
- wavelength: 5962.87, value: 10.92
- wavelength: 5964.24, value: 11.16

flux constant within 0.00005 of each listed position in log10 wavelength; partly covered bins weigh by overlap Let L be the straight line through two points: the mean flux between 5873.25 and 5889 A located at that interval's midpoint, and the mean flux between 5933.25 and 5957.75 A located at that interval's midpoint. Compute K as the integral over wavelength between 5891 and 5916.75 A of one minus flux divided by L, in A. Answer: 2.2 A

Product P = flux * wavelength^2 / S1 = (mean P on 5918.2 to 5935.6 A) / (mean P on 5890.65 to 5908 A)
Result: 1.19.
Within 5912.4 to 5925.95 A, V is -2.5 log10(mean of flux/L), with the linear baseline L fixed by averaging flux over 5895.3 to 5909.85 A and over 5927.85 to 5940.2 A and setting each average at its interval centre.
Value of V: -0.07 mag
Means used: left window 9.23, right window 10.3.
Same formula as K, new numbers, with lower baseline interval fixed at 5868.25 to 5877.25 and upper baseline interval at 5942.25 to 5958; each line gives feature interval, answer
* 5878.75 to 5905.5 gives 5.02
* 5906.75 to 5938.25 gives 1.76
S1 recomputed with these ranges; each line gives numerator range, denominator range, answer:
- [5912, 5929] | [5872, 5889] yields 1.07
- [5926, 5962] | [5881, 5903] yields 1.24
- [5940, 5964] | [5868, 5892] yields 1.12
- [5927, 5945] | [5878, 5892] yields 1.18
